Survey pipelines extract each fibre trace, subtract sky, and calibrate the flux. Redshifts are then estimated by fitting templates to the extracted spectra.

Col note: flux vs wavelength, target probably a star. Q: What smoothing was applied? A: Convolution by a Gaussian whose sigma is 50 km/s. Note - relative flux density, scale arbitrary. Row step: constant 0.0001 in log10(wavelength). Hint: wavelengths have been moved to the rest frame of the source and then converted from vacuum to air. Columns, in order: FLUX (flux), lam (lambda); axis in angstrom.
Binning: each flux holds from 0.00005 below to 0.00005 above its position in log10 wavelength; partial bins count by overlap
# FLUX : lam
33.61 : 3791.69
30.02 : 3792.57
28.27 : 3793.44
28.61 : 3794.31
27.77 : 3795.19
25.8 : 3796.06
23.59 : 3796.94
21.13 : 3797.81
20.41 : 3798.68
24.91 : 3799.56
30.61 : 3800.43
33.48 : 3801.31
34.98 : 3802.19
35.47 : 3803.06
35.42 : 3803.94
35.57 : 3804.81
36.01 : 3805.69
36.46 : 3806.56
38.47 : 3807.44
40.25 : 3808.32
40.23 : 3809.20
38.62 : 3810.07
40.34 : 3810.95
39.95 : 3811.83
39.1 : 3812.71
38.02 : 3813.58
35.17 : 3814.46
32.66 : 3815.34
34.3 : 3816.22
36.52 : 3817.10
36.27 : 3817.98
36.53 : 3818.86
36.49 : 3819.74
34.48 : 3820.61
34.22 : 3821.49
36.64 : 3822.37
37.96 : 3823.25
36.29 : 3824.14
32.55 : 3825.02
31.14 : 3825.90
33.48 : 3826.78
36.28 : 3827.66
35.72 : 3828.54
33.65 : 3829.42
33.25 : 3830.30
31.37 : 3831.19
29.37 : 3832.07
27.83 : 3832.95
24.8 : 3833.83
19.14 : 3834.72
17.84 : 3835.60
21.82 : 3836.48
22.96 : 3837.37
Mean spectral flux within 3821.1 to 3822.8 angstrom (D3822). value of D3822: 35.5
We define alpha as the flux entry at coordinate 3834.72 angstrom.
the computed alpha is 19.14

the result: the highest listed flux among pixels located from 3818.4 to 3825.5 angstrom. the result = 37.96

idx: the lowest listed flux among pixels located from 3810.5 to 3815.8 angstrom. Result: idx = 32.66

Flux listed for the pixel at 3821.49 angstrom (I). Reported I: 34.22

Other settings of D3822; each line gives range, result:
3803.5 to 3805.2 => 35.6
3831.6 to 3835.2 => 25.3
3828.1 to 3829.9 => 34.7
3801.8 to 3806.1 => 35.5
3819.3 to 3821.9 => 35.2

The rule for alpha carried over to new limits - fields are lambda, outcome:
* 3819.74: 36.49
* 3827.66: 36.28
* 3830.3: 33.25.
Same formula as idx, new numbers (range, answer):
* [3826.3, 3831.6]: 31.37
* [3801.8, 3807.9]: 34.98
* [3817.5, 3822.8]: 34.22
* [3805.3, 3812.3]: 36.01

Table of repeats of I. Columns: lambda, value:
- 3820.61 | 34.48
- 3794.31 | 28.61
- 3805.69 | 36.01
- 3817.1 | 36.52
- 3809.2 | 40.23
